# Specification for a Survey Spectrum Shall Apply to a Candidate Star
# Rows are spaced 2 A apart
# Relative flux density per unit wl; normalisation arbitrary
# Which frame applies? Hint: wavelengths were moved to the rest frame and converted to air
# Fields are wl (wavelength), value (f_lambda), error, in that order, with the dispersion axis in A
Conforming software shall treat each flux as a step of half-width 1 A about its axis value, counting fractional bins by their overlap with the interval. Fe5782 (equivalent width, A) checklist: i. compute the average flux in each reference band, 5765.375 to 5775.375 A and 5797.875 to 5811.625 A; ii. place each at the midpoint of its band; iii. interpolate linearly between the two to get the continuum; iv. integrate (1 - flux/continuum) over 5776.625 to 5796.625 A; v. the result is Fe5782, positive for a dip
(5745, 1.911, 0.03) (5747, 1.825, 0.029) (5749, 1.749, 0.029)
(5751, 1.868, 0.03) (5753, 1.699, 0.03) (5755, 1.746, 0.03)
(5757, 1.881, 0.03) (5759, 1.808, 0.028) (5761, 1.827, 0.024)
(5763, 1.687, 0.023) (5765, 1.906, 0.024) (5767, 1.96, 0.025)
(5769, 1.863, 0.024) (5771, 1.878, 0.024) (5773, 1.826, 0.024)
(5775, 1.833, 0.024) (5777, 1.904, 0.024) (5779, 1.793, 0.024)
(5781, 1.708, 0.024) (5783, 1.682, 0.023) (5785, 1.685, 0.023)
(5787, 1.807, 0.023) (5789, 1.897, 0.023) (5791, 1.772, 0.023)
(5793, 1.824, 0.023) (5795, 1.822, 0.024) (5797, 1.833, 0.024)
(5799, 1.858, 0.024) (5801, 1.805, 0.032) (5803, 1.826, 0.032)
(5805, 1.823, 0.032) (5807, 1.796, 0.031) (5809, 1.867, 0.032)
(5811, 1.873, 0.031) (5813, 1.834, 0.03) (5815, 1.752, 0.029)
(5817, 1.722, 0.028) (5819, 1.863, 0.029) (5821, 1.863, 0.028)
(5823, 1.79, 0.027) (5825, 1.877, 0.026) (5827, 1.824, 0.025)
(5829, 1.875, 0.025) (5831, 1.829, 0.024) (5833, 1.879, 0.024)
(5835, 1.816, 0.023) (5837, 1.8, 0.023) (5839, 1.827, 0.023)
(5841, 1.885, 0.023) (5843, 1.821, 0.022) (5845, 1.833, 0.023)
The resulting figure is 0.7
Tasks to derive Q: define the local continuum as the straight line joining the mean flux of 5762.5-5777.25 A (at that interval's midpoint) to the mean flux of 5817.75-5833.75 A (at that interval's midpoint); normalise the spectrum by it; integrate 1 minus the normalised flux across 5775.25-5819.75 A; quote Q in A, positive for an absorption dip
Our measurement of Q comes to 1.1 A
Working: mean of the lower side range 1.86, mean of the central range 1.81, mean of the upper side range 1.85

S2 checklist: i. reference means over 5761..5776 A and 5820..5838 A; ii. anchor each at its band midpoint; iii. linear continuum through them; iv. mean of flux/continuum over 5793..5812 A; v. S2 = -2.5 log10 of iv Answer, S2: 0.01 mag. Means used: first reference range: 1.85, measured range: 1.83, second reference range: 1.84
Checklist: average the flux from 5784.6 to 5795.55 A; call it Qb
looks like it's 1.81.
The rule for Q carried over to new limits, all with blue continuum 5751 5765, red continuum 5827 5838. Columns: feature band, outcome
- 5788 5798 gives -0.1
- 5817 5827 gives 0.0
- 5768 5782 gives -0.2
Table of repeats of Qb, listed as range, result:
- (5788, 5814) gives 1.83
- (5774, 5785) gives 1.77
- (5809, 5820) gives 1.81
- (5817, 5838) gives 1.84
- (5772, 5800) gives 1.8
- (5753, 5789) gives 1.81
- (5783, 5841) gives 1.82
